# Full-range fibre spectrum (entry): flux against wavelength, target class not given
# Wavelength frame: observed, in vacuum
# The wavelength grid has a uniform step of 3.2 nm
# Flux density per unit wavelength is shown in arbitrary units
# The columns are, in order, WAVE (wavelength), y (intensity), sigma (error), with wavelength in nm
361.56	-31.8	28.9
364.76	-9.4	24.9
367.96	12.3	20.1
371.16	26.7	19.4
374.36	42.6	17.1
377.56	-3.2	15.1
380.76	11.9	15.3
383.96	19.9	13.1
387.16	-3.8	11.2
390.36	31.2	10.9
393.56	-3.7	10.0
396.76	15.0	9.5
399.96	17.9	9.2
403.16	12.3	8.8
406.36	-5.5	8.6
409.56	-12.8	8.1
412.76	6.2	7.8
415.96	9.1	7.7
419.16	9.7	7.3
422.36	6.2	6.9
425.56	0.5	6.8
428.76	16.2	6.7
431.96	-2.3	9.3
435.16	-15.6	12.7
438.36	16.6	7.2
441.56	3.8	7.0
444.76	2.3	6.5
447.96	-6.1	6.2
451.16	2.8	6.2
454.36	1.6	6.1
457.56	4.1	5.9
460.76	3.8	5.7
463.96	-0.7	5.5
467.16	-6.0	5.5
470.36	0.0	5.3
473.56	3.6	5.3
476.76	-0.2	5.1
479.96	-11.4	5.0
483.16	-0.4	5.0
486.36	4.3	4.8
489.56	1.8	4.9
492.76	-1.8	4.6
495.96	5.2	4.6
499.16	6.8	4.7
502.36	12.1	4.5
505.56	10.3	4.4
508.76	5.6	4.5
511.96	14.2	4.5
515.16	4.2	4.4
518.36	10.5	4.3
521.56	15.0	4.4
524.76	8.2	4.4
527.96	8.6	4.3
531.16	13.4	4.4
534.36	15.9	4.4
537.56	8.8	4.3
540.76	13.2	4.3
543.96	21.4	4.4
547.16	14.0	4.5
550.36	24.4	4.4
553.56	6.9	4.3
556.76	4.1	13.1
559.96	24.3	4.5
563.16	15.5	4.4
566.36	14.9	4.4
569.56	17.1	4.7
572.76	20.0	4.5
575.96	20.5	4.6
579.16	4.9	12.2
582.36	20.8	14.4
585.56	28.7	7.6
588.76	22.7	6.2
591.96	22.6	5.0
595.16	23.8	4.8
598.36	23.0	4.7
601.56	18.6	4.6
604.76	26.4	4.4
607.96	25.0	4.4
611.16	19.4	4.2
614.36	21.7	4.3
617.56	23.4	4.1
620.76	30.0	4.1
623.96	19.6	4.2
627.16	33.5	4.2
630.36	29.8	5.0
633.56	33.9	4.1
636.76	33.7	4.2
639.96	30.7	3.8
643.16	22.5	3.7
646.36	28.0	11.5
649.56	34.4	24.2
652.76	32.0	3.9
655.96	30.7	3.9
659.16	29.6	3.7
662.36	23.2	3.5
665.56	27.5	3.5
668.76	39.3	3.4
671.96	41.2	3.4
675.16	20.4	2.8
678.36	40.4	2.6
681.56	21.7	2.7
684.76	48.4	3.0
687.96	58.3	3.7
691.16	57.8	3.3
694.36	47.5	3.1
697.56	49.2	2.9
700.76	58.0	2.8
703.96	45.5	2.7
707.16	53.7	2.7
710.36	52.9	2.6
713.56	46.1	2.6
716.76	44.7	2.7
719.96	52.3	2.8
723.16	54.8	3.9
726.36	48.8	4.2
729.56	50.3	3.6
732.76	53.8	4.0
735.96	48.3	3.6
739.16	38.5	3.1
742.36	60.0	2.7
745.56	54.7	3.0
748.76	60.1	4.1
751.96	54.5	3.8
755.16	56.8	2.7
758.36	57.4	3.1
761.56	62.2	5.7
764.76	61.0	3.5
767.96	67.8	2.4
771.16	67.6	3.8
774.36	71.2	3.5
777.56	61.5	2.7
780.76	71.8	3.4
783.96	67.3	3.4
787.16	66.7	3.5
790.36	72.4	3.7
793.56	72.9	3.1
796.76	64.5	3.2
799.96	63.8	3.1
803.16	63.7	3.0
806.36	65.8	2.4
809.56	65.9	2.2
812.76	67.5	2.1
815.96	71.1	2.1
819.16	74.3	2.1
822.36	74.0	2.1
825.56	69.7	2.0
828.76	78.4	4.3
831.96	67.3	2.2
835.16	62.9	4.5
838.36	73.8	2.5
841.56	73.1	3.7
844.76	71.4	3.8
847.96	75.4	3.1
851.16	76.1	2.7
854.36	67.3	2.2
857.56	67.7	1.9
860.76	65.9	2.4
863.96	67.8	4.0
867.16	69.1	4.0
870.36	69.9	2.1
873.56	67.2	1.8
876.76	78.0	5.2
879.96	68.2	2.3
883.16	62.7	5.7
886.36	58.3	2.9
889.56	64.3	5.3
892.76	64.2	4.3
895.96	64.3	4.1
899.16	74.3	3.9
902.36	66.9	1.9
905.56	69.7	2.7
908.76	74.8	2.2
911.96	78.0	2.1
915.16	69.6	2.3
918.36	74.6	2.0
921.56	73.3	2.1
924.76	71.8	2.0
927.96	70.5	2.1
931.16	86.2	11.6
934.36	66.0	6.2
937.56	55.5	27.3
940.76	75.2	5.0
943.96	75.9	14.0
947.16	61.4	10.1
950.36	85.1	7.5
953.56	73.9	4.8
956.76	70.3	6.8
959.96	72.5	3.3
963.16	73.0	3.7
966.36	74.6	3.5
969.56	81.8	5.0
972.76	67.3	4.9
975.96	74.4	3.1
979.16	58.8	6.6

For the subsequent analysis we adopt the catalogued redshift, 0.715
